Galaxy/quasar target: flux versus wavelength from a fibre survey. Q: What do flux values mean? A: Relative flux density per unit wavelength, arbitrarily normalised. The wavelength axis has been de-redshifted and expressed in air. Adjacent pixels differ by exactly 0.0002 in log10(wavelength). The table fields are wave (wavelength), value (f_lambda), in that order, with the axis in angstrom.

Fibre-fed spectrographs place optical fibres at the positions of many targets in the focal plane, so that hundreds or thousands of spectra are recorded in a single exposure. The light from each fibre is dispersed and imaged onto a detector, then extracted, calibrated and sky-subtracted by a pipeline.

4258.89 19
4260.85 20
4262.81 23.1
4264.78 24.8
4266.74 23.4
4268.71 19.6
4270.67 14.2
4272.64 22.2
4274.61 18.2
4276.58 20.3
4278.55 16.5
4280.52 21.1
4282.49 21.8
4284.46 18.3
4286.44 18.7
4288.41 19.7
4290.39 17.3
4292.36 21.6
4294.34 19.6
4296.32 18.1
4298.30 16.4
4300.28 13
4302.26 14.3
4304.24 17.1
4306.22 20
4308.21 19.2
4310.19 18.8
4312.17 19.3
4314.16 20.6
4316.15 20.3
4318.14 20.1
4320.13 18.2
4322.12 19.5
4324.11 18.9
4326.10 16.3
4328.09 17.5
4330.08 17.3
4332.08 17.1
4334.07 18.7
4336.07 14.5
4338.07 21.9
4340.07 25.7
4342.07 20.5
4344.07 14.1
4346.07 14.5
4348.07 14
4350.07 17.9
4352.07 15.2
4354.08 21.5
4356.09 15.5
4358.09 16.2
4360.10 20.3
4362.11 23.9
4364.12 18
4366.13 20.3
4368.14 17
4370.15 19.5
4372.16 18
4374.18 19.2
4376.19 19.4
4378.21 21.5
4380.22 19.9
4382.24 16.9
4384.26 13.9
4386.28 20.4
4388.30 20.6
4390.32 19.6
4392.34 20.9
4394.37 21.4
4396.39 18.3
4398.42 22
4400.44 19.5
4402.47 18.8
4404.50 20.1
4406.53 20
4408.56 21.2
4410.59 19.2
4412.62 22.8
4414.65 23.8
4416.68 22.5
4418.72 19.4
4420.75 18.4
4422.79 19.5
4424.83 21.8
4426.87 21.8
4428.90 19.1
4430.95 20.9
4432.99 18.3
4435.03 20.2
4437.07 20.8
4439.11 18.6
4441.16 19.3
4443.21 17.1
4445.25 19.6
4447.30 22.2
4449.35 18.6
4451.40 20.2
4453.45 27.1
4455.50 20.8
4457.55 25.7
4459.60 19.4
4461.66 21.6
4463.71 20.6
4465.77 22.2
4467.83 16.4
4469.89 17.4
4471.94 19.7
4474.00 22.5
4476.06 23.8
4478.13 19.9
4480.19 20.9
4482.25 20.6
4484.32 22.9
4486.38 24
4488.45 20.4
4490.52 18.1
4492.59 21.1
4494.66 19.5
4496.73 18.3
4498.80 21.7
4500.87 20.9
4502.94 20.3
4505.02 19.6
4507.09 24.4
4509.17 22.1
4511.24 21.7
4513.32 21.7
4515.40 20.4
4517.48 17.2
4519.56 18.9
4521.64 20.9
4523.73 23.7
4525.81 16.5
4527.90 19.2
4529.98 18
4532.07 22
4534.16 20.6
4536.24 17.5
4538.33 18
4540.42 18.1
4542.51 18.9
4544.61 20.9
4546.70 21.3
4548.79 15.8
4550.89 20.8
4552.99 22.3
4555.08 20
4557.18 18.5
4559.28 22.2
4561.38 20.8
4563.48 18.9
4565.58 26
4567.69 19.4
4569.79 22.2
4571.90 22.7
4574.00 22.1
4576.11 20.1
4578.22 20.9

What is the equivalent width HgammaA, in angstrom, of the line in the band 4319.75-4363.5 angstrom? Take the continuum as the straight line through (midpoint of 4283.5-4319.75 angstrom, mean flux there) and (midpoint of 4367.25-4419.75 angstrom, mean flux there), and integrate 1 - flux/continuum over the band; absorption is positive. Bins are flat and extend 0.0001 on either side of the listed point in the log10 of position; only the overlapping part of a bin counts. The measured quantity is 2.1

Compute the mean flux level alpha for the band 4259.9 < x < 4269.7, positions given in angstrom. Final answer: 22.2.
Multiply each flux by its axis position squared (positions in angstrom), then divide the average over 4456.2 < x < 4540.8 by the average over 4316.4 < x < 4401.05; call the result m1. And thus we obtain 1.2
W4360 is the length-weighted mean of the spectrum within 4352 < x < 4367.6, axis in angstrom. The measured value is 19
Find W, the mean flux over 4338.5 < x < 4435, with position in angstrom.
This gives 19.5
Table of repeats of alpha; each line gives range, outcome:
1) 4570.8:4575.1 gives 22.4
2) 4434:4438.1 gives 20.5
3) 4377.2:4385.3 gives 18.1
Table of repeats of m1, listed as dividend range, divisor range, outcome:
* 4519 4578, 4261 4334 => 1.20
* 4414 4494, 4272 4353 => 1.20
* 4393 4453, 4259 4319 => 1.12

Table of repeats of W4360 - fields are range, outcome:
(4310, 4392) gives 18.6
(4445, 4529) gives 20.8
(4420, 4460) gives 20.5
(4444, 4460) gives 21.7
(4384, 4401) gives 19.9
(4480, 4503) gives 20.7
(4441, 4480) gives 20.8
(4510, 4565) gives 19.9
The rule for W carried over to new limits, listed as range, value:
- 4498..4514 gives 21.6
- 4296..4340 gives 18.2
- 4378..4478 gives 20.3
